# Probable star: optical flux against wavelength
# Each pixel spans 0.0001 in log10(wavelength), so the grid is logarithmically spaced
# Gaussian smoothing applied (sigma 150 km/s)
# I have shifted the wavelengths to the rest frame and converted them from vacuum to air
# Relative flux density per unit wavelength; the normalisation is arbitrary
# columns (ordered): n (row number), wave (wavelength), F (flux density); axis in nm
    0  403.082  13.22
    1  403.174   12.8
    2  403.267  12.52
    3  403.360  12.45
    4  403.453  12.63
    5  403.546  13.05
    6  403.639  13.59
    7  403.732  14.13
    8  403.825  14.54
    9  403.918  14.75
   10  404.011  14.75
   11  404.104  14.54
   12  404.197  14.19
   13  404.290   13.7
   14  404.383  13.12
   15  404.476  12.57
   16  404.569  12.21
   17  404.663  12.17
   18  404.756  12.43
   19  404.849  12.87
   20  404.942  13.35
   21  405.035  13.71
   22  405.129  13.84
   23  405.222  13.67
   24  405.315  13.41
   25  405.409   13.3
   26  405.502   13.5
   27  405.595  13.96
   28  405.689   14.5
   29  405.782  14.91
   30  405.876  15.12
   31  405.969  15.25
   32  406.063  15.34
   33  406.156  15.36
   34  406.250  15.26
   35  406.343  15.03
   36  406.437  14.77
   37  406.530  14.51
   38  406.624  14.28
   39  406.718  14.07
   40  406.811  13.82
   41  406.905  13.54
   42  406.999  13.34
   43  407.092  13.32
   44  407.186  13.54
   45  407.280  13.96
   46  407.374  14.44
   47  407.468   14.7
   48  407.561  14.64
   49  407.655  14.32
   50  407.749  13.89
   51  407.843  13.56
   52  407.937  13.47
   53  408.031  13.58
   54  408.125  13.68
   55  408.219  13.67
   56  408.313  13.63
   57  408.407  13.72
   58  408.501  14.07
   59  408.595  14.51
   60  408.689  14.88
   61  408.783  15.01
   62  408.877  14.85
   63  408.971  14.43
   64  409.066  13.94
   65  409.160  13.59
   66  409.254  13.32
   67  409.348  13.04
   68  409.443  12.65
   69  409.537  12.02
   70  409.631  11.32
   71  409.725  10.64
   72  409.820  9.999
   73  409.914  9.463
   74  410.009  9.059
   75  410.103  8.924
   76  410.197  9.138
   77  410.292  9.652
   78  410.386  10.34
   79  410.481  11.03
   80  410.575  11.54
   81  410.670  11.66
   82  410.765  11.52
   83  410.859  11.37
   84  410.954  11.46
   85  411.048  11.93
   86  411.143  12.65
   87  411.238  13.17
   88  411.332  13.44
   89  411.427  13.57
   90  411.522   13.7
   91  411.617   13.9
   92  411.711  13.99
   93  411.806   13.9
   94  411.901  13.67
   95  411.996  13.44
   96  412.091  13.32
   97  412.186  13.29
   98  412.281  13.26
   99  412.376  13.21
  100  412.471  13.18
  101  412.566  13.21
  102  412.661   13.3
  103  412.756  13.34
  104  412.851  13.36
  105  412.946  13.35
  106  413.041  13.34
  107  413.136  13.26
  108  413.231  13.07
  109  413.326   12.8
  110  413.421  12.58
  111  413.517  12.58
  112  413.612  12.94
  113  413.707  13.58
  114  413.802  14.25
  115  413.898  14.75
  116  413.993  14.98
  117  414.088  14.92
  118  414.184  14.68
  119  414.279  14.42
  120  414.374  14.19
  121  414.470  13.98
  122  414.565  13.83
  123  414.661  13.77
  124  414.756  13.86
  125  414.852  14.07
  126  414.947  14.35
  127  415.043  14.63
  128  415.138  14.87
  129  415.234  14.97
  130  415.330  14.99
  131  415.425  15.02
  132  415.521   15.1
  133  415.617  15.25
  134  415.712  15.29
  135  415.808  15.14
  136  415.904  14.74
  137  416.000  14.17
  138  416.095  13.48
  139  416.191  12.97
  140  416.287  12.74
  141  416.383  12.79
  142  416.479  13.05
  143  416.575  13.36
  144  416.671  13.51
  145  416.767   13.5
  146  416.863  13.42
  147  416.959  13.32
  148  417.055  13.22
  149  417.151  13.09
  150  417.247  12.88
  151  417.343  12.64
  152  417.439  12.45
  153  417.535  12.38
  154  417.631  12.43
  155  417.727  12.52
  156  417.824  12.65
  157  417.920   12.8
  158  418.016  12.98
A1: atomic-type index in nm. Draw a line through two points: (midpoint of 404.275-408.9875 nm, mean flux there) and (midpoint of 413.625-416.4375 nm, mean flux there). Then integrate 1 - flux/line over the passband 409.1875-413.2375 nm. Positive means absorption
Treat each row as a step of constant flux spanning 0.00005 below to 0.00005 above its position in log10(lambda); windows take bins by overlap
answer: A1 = 0.54 nm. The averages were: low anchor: 14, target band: 12.3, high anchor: 14.3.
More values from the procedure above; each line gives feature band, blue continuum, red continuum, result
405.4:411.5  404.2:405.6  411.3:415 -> 0.100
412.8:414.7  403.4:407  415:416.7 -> 0.059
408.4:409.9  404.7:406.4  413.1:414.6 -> 0.091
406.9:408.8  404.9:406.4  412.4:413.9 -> 0.008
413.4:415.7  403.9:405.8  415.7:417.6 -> -0.157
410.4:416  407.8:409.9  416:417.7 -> -0.188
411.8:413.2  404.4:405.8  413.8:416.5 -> 0.072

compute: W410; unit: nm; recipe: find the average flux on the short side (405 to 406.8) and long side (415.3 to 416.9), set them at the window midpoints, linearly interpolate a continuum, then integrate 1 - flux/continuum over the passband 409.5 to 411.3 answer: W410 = 0.42 nm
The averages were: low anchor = 14.4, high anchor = 14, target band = 10.9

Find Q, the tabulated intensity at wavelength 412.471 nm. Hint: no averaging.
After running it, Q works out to 13.18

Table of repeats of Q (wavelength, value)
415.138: 14.87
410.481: 11.03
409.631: 11.32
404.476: 12.57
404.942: 13.35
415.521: 15.1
